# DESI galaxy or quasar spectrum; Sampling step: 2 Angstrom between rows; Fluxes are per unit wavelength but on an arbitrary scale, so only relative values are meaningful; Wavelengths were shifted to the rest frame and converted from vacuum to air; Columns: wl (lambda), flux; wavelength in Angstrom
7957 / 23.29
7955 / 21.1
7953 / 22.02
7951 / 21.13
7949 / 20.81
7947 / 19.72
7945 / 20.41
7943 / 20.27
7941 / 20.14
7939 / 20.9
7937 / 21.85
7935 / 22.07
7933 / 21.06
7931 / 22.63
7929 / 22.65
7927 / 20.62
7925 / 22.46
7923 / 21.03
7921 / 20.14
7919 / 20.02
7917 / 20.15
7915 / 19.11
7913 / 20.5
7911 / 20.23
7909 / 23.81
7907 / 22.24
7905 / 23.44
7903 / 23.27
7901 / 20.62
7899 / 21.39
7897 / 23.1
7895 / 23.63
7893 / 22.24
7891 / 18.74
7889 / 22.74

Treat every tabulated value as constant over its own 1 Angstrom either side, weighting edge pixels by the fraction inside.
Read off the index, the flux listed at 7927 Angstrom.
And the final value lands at 20.62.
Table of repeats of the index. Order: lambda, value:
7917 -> 20.15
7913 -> 20.5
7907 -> 22.24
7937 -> 21.85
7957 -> 23.29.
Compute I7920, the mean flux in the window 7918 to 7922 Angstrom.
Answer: 20.1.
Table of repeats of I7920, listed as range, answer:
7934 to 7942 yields 21.2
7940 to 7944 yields 20.2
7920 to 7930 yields 21.4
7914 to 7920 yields 19.8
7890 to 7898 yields 21.9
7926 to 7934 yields 21.7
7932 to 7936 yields 21.6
